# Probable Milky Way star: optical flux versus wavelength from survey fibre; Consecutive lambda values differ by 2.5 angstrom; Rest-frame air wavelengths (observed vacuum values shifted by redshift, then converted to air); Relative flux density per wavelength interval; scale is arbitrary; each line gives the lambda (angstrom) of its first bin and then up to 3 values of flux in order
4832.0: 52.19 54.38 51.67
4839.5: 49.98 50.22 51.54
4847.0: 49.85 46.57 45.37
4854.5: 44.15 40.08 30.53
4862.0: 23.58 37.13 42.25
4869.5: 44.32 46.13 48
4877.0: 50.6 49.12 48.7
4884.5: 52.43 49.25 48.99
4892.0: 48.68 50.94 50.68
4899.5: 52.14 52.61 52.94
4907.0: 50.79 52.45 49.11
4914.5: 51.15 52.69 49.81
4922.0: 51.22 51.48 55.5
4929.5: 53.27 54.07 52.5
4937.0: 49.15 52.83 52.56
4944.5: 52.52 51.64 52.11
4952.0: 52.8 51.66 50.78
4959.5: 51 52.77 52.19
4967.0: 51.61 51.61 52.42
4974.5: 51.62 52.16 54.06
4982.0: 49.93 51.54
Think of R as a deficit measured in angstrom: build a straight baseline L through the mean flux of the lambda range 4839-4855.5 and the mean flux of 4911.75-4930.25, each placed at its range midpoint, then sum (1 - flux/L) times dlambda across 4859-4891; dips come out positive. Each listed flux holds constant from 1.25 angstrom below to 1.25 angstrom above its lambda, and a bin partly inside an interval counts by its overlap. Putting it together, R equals 3.5 angstrom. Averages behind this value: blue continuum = 48.2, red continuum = 51.9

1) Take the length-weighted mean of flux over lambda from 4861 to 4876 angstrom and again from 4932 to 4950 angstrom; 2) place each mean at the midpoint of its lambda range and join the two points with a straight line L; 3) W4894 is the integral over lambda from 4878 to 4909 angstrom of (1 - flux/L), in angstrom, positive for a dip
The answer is -4.2 angstrom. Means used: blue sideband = 40.7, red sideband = 52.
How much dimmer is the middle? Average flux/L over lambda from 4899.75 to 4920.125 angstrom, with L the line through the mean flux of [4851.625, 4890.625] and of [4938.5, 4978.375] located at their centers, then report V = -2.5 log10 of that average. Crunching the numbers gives -0.09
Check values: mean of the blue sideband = 43.7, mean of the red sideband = 52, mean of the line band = 51.5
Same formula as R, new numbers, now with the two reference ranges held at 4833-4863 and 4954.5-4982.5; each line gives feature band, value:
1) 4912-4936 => -1.4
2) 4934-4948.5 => -0.4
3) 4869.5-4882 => -0.4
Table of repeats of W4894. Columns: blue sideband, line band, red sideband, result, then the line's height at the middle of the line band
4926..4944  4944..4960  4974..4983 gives 0.2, 52.5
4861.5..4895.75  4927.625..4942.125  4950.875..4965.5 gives -0.7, 50.2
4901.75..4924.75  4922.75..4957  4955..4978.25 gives -0.5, 51.6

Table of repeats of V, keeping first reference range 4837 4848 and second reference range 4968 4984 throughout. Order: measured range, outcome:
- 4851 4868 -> 0.33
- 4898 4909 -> -0.02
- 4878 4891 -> 0.03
